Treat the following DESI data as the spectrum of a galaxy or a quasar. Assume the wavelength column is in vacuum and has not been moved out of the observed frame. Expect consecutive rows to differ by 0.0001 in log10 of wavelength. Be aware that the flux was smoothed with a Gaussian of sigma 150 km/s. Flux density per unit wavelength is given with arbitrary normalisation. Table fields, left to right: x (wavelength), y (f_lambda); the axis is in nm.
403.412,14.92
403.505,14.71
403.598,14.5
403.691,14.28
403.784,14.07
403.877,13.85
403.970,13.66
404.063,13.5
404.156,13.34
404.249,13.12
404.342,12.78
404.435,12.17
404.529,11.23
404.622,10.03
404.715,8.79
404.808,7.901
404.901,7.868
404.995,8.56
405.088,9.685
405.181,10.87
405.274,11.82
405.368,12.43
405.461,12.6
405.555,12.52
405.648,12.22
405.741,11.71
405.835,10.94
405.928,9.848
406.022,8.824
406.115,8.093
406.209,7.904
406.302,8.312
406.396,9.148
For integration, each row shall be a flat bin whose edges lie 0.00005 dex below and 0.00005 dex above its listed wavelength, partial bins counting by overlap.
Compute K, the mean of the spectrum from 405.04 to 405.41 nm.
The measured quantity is 11.2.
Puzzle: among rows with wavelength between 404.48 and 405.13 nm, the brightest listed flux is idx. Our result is 11.23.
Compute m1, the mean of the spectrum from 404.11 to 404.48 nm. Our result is 12.9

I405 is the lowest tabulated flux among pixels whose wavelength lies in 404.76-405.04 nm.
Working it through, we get 7.868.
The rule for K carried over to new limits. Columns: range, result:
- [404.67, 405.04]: 8.27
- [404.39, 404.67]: 11.1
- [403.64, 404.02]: 14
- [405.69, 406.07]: 10.4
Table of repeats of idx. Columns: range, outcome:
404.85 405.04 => 8.56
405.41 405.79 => 12.6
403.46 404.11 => 14.71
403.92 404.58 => 13.66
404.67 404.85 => 8.79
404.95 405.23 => 10.87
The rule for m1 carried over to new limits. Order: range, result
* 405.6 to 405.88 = 11.6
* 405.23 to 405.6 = 12.3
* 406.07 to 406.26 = 8.01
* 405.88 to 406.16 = 8.95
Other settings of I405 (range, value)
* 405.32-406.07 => 8.824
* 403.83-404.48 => 12.17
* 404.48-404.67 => 10.03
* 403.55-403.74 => 14.28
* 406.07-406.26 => 7.904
